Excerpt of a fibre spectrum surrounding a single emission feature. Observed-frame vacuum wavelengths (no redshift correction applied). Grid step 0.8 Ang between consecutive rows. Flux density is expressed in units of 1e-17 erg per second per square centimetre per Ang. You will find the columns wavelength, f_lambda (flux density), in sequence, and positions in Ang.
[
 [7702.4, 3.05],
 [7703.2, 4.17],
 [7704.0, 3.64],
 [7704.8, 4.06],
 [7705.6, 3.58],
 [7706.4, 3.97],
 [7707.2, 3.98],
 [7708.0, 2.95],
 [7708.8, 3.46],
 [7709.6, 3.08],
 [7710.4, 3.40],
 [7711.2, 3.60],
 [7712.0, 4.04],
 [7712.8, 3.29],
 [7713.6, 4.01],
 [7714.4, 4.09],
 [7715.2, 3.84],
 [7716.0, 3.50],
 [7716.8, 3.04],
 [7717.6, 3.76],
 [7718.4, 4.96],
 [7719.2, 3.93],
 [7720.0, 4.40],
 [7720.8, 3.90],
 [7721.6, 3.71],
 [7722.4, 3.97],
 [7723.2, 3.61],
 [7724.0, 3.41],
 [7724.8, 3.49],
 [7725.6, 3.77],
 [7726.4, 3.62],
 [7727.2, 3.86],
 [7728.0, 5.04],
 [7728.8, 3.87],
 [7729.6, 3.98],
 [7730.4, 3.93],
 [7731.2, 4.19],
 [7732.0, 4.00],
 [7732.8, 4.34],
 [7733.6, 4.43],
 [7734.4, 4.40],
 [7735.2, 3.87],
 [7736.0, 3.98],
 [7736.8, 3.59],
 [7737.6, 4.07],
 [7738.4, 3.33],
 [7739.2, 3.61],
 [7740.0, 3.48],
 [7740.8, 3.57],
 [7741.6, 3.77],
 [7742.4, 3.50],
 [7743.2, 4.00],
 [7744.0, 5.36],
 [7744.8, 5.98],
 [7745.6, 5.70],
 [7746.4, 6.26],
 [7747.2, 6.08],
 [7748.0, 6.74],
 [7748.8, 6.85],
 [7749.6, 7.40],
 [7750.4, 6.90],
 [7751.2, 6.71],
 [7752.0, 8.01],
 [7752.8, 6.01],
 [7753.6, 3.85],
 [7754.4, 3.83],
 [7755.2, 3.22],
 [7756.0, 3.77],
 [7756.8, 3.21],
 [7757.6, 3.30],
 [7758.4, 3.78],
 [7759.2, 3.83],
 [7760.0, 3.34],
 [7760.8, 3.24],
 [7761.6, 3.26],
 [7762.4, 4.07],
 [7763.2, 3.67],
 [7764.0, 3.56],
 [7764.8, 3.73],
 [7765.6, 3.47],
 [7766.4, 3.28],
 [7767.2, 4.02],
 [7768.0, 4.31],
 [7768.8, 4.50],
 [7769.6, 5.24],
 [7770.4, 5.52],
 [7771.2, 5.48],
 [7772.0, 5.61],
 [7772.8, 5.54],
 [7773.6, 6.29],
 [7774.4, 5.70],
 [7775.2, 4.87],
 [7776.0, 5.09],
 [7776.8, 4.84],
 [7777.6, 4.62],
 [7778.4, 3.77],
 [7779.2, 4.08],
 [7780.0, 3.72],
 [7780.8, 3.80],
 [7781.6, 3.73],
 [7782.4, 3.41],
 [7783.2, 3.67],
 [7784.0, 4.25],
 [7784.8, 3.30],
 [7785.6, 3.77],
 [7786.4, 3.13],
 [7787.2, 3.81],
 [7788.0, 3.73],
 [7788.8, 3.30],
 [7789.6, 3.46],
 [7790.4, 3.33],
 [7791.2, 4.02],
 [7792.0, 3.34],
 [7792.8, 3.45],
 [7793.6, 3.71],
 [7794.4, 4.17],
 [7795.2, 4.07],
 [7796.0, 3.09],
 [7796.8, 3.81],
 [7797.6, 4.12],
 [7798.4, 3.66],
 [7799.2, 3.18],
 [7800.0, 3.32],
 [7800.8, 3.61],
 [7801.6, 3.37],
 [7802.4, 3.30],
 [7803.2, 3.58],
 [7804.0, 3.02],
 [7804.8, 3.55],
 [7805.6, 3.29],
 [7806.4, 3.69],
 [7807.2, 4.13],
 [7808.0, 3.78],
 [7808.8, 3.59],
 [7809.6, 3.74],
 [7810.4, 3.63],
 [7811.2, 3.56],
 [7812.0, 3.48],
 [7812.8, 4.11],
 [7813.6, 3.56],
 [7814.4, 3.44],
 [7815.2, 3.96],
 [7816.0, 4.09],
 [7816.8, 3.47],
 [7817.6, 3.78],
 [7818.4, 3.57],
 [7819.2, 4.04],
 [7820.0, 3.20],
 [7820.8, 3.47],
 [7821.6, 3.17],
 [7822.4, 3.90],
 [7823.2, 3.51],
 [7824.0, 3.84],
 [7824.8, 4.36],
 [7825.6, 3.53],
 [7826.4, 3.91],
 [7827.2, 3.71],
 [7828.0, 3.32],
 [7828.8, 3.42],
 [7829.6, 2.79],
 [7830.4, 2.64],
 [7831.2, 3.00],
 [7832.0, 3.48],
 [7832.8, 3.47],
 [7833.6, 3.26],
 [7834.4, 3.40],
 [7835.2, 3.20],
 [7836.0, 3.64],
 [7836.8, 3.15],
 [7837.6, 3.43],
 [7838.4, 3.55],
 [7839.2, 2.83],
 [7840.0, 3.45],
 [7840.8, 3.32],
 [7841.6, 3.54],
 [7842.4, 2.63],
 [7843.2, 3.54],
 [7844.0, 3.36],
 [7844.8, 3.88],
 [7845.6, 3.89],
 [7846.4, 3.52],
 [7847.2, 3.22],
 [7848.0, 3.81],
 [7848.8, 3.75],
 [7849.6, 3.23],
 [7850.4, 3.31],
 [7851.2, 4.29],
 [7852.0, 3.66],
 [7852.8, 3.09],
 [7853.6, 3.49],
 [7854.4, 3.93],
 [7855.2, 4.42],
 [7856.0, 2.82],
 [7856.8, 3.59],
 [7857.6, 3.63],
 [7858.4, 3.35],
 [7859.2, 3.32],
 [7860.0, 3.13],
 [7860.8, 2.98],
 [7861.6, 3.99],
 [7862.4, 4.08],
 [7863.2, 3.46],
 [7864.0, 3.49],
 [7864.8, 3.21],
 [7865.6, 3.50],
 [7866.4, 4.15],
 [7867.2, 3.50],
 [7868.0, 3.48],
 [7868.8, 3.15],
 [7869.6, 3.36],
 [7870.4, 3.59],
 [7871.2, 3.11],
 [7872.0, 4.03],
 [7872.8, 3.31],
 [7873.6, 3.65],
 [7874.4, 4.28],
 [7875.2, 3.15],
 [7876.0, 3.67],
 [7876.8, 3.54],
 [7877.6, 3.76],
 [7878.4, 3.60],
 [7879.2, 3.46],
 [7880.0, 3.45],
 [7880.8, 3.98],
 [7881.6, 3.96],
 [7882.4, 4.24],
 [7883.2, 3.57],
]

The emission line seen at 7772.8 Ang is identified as [N II]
